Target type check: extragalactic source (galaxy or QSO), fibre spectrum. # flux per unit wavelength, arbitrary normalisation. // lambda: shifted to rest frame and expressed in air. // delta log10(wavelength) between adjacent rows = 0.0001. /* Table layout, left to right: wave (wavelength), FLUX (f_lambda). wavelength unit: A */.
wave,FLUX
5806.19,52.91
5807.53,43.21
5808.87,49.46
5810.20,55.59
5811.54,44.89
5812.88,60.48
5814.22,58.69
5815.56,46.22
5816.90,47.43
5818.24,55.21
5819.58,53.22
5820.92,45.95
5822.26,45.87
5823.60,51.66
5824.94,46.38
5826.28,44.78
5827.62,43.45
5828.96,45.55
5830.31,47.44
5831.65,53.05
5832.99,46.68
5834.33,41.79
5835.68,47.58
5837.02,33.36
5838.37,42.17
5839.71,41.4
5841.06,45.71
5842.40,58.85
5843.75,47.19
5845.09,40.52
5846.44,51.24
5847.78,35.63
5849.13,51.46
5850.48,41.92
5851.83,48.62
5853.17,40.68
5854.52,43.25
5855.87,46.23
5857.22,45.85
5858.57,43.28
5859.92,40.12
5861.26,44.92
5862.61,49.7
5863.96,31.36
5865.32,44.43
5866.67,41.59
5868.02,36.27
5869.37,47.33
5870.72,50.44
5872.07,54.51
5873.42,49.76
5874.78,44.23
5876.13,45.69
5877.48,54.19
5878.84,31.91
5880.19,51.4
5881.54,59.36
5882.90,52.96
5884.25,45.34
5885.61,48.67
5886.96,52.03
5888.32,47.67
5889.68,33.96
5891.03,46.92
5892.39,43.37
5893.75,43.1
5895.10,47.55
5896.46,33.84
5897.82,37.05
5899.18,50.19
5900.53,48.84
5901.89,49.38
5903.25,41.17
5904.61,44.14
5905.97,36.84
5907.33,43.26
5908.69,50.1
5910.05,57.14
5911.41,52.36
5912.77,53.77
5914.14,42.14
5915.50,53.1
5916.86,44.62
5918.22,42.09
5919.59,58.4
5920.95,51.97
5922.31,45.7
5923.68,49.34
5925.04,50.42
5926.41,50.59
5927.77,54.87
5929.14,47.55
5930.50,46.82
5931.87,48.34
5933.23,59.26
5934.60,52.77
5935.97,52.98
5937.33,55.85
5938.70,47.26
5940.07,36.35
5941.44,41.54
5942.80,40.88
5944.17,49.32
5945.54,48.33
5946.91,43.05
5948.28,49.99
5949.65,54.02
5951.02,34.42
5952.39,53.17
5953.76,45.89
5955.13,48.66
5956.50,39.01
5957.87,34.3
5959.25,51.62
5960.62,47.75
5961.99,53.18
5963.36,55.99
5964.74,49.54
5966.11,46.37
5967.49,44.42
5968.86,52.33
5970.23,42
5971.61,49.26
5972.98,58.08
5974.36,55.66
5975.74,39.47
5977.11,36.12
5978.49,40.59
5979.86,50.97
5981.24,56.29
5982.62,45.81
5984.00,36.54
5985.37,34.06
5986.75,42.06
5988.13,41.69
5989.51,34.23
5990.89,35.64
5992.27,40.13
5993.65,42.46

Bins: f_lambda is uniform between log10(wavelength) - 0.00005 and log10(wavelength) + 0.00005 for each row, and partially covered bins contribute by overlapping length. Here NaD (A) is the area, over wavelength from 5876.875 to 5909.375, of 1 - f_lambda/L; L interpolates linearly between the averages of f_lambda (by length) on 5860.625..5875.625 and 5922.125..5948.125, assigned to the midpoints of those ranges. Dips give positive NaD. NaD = 0.5 A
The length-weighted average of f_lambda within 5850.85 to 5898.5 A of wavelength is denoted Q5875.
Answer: 45.1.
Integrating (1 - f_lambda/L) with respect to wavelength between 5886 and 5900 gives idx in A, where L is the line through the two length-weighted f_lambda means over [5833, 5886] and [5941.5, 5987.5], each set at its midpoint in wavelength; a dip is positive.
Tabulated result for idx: 0.60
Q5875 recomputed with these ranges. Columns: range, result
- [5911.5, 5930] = 49.6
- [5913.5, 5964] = 48.2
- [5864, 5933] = 47.1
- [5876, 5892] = 47.5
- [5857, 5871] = 42.9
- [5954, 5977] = 47.6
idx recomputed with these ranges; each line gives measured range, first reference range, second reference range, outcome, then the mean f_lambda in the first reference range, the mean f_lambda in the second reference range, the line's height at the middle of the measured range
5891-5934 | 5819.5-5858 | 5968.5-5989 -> -2.1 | 45.7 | 45.2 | 45.4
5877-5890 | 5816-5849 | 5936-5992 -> -0.5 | 46.4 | 45.6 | 46.1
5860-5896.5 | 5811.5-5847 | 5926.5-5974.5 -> 1.6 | 47.7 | 48.3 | 47.9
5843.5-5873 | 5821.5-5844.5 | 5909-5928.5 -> 1.8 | 46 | 50.4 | 47.3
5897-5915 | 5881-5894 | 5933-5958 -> 0.2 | 47.3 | 46.7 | 47.1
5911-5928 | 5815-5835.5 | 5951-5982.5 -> -0.8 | 47.7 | 47.4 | 47.5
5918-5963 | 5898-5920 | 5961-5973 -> 0.5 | 47.6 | 49.6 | 48.7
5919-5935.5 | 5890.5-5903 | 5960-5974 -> -1.6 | 44.3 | 50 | 46.8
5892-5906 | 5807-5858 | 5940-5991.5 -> 0.8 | 47.1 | 45.3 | 46.2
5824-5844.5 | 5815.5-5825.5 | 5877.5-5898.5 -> 1.1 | 49.2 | 45.3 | 48.4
